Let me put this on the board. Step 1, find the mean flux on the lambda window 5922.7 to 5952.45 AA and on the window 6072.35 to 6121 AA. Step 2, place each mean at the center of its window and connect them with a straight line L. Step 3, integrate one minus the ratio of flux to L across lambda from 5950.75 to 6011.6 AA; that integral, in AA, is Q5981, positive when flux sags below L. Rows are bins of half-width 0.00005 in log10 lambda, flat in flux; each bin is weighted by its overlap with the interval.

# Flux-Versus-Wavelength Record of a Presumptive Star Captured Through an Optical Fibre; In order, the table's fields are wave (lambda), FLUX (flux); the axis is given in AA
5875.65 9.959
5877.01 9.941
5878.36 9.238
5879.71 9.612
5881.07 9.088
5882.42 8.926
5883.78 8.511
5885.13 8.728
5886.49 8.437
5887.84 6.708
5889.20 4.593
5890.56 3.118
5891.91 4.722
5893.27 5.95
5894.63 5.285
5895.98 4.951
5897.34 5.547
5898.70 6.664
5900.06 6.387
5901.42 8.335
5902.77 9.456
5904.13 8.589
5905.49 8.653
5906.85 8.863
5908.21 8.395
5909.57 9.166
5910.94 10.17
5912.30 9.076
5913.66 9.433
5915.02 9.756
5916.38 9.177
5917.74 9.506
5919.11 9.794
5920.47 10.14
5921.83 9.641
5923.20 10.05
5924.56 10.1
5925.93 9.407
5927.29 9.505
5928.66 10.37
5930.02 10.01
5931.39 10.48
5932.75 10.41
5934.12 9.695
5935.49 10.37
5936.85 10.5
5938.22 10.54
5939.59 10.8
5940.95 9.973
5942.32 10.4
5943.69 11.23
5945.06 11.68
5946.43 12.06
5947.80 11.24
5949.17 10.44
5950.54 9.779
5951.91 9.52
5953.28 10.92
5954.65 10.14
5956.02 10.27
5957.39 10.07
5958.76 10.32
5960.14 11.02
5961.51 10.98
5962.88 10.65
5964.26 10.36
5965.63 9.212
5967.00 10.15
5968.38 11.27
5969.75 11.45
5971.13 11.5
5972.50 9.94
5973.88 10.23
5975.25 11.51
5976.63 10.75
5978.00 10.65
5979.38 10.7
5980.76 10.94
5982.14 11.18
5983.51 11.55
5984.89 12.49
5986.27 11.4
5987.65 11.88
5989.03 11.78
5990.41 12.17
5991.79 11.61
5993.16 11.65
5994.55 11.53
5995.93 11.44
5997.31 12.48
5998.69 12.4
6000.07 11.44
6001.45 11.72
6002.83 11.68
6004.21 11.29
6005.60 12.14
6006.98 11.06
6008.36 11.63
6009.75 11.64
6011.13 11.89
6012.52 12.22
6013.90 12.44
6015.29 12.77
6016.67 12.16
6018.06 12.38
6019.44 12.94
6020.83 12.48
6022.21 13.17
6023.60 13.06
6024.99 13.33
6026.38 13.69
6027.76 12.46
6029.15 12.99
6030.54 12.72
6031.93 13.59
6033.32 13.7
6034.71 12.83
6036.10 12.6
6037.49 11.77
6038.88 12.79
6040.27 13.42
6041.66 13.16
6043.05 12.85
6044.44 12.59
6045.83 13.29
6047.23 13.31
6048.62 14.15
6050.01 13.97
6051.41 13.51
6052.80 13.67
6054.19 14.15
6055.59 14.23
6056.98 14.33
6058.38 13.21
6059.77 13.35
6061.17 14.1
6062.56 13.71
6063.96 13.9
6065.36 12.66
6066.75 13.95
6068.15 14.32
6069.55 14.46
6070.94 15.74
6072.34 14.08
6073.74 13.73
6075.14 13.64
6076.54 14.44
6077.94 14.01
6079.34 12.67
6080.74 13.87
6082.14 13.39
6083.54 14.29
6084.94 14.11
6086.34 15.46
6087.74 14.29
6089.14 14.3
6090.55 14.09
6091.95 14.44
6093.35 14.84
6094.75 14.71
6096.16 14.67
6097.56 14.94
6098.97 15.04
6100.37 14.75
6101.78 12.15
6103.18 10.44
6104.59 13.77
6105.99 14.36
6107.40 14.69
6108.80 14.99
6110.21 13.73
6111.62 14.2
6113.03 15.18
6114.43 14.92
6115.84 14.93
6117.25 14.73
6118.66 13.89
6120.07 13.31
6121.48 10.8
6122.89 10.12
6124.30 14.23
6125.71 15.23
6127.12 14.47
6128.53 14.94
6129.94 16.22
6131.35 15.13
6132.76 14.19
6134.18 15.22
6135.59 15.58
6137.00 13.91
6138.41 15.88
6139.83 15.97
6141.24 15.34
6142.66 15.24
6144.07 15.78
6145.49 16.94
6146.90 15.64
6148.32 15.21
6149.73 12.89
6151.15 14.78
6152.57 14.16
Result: 1.5 AA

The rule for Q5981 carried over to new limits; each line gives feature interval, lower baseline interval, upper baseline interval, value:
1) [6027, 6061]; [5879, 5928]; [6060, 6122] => -1.9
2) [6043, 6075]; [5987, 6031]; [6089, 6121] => -1.4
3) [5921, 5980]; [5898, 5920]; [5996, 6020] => -1.9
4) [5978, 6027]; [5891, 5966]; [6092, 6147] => -2.5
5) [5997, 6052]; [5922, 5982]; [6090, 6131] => -2.2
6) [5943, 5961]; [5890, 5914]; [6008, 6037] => -2.1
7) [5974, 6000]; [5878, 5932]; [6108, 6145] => -2.1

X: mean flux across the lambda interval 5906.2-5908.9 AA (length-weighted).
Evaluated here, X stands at 8.63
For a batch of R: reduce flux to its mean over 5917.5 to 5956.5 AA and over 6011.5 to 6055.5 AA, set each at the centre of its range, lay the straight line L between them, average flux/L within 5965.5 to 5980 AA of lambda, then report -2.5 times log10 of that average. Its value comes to 0.059 mag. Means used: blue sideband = 10.3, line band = 10.7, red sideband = 13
